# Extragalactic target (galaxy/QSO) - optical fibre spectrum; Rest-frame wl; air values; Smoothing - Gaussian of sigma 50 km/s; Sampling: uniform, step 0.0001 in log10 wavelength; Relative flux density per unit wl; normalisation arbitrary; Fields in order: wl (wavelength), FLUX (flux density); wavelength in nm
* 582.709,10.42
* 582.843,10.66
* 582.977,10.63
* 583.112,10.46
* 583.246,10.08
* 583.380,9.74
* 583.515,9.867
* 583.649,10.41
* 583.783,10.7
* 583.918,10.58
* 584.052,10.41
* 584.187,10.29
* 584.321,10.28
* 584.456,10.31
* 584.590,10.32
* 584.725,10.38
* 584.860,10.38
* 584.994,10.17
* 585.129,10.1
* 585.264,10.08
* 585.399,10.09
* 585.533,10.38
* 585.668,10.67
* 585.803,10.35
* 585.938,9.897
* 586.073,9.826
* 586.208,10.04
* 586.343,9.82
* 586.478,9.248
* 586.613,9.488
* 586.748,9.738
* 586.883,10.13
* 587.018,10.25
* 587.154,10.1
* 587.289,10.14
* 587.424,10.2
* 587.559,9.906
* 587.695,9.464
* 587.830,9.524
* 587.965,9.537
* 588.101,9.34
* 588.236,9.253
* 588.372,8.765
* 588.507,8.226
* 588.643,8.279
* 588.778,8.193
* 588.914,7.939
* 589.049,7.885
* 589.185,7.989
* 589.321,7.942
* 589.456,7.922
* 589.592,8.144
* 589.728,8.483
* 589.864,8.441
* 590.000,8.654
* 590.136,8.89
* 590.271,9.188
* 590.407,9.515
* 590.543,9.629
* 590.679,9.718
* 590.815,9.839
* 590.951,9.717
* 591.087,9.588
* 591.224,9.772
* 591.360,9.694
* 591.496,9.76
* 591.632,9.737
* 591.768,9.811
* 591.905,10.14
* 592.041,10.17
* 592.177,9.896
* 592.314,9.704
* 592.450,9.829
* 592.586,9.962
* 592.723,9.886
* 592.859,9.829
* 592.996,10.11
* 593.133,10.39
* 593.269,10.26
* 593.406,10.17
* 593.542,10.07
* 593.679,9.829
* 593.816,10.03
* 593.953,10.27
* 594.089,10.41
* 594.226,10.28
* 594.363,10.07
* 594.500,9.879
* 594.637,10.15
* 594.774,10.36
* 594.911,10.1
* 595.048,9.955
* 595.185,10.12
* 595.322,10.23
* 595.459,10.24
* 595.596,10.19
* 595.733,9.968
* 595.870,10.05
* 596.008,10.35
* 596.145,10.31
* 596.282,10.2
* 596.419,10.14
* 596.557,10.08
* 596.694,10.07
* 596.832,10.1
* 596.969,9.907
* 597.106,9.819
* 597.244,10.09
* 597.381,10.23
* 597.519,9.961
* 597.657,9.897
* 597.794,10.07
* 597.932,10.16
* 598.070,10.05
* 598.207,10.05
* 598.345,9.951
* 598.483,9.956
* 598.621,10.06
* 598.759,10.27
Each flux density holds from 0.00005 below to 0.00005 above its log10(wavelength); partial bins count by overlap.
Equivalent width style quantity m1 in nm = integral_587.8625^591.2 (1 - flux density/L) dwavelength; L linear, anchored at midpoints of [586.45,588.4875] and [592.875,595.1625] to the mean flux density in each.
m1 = 0.336 nm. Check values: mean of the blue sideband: 9.65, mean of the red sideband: 10.1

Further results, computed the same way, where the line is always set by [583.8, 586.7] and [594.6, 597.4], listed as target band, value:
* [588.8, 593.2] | 0.36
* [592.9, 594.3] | -0.01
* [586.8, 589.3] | 0.24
